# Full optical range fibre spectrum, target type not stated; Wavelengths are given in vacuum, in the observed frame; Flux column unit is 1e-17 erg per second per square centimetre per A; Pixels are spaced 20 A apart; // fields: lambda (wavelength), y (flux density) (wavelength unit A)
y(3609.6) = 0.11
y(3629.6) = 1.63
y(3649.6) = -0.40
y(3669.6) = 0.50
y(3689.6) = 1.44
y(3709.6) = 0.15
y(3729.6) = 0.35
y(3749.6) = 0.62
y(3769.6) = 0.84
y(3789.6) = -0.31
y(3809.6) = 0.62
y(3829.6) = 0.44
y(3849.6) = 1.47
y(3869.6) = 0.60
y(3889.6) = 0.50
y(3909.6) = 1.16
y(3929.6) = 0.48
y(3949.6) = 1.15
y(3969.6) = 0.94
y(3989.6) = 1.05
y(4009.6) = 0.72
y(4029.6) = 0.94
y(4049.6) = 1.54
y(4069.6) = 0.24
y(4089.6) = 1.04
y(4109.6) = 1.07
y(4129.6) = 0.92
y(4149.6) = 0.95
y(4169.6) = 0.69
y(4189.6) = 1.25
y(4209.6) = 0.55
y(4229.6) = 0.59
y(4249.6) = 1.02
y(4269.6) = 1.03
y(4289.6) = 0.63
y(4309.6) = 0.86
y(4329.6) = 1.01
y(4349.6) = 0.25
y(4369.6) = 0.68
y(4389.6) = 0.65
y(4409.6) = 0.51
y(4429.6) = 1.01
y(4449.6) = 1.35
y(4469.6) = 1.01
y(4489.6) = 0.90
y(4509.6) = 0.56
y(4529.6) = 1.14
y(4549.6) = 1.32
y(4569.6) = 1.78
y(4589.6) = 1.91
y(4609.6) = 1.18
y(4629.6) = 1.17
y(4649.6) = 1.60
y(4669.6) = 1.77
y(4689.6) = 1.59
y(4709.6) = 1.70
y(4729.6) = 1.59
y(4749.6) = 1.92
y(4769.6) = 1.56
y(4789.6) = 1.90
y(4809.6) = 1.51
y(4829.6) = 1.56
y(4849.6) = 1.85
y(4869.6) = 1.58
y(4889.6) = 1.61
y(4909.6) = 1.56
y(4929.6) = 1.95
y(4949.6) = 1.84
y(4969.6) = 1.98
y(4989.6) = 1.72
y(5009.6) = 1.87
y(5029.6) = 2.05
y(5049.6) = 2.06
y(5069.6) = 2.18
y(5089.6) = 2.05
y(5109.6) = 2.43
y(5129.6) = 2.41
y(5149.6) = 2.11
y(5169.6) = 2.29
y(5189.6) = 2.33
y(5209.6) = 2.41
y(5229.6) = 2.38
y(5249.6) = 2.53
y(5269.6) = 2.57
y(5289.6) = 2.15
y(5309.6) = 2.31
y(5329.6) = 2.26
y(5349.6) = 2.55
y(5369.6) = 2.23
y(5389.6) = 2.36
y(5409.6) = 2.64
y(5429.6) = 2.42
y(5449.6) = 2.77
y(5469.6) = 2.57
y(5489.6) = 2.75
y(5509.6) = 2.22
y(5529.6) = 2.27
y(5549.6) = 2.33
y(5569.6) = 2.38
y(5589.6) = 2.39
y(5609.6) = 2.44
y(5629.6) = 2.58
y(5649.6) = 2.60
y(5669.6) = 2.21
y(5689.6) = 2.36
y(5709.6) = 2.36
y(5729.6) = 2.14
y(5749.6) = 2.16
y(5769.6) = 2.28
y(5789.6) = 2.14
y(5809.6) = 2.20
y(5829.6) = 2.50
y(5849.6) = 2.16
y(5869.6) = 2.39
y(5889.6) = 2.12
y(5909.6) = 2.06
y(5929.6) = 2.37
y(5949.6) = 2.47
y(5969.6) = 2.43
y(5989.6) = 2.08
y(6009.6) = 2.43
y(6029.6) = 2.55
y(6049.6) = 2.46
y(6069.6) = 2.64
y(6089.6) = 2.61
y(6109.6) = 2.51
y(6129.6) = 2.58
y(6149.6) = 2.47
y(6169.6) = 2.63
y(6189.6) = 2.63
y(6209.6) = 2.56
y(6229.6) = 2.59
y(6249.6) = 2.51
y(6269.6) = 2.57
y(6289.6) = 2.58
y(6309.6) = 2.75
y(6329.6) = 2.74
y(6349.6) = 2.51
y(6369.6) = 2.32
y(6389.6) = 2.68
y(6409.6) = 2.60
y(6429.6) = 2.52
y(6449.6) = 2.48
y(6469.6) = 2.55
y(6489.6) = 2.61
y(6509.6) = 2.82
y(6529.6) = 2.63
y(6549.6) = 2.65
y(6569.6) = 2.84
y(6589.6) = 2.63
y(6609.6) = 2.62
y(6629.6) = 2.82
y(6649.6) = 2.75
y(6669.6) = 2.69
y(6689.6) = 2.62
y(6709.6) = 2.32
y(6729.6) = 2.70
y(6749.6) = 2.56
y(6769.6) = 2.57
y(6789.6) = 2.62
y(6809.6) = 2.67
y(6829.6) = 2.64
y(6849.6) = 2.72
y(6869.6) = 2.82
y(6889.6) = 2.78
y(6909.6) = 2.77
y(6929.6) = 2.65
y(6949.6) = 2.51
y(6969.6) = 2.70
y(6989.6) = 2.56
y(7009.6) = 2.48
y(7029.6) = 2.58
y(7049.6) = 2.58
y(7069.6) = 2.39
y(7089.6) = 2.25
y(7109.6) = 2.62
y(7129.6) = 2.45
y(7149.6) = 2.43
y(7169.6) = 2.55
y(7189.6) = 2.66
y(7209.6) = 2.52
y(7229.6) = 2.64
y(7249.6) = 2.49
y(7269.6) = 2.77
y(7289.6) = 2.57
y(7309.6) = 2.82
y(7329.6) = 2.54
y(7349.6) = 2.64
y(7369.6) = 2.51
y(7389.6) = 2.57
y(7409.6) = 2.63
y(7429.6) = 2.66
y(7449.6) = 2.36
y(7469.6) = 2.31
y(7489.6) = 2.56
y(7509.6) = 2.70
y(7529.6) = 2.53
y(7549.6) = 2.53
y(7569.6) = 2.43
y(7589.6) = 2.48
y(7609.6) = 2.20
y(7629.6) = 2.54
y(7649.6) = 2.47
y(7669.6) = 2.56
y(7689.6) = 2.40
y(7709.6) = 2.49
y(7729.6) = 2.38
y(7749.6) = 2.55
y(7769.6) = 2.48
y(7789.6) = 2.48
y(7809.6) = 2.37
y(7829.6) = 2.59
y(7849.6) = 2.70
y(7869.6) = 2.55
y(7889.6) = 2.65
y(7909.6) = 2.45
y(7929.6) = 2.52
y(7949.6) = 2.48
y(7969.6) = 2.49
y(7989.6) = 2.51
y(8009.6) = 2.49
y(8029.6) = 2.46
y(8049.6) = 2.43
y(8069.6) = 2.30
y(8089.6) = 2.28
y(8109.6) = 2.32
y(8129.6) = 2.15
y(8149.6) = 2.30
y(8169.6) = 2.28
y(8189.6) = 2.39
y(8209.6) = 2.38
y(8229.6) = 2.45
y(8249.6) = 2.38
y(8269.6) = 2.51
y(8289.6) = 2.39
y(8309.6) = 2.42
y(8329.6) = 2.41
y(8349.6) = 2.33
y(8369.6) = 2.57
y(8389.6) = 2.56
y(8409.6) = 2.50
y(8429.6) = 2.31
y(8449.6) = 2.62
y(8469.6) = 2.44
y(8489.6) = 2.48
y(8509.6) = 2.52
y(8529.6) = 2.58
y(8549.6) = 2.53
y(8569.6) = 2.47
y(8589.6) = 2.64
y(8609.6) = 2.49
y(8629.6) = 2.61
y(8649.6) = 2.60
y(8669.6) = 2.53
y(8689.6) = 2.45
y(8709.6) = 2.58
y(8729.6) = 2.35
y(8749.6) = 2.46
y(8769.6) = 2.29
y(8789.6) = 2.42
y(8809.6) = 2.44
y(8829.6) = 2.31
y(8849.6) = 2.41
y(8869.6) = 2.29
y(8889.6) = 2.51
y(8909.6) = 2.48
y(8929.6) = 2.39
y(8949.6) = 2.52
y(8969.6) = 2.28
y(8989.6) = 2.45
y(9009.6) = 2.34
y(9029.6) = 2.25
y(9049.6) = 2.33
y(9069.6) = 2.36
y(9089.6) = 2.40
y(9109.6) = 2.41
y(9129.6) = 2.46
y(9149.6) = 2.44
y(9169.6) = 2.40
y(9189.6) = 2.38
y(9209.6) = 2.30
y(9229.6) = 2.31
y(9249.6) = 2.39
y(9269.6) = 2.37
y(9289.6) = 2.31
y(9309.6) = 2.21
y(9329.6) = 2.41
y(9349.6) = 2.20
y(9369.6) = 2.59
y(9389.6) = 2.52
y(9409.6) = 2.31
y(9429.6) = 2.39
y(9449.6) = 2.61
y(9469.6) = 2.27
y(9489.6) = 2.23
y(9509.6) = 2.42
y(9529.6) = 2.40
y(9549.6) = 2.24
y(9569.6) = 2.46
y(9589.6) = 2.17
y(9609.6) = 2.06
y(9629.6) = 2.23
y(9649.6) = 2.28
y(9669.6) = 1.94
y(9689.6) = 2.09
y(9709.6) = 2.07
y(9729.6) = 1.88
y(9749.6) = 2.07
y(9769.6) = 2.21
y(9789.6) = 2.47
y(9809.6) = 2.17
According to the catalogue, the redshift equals 0.14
